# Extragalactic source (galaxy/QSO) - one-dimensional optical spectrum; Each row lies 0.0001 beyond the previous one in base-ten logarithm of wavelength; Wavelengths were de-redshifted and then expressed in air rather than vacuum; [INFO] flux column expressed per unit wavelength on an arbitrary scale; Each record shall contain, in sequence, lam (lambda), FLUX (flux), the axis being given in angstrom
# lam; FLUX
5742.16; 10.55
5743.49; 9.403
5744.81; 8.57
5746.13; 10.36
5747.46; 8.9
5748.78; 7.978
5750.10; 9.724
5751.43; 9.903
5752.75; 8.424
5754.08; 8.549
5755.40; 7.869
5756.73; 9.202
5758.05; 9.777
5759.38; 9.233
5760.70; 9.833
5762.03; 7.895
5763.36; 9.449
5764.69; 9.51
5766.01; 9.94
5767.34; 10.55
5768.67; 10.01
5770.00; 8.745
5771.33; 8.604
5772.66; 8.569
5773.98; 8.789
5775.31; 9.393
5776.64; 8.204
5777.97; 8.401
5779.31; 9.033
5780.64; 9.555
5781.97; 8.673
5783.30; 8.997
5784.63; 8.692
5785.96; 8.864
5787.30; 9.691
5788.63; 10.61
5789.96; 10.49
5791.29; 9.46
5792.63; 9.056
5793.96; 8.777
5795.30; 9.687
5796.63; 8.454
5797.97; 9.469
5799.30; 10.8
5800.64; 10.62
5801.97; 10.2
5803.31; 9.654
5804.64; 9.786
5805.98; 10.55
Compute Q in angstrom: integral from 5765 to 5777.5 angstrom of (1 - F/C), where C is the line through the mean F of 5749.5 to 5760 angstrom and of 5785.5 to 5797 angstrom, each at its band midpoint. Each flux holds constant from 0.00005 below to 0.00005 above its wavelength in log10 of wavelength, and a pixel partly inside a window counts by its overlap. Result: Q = 0.1 angstrom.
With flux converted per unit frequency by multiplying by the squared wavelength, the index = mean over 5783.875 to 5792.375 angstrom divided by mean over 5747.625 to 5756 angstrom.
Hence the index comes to 1.1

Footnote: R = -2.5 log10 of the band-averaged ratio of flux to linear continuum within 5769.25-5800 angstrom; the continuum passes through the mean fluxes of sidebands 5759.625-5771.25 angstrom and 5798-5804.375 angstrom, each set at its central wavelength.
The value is 0.08 mag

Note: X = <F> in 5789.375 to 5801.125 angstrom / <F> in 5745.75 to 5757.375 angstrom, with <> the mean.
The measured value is 1.1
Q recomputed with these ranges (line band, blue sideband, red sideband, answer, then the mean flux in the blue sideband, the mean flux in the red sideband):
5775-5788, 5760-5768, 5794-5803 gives 1.0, 9.53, 9.78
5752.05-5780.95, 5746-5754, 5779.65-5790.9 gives 0.6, 9.08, 9.44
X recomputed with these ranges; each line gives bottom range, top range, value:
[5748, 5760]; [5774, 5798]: 1.02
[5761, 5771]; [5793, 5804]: 1.03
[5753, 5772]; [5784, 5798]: 1.02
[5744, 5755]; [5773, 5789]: 1.00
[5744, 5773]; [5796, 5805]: 1.08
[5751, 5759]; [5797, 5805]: 1.12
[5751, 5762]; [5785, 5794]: 1.06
